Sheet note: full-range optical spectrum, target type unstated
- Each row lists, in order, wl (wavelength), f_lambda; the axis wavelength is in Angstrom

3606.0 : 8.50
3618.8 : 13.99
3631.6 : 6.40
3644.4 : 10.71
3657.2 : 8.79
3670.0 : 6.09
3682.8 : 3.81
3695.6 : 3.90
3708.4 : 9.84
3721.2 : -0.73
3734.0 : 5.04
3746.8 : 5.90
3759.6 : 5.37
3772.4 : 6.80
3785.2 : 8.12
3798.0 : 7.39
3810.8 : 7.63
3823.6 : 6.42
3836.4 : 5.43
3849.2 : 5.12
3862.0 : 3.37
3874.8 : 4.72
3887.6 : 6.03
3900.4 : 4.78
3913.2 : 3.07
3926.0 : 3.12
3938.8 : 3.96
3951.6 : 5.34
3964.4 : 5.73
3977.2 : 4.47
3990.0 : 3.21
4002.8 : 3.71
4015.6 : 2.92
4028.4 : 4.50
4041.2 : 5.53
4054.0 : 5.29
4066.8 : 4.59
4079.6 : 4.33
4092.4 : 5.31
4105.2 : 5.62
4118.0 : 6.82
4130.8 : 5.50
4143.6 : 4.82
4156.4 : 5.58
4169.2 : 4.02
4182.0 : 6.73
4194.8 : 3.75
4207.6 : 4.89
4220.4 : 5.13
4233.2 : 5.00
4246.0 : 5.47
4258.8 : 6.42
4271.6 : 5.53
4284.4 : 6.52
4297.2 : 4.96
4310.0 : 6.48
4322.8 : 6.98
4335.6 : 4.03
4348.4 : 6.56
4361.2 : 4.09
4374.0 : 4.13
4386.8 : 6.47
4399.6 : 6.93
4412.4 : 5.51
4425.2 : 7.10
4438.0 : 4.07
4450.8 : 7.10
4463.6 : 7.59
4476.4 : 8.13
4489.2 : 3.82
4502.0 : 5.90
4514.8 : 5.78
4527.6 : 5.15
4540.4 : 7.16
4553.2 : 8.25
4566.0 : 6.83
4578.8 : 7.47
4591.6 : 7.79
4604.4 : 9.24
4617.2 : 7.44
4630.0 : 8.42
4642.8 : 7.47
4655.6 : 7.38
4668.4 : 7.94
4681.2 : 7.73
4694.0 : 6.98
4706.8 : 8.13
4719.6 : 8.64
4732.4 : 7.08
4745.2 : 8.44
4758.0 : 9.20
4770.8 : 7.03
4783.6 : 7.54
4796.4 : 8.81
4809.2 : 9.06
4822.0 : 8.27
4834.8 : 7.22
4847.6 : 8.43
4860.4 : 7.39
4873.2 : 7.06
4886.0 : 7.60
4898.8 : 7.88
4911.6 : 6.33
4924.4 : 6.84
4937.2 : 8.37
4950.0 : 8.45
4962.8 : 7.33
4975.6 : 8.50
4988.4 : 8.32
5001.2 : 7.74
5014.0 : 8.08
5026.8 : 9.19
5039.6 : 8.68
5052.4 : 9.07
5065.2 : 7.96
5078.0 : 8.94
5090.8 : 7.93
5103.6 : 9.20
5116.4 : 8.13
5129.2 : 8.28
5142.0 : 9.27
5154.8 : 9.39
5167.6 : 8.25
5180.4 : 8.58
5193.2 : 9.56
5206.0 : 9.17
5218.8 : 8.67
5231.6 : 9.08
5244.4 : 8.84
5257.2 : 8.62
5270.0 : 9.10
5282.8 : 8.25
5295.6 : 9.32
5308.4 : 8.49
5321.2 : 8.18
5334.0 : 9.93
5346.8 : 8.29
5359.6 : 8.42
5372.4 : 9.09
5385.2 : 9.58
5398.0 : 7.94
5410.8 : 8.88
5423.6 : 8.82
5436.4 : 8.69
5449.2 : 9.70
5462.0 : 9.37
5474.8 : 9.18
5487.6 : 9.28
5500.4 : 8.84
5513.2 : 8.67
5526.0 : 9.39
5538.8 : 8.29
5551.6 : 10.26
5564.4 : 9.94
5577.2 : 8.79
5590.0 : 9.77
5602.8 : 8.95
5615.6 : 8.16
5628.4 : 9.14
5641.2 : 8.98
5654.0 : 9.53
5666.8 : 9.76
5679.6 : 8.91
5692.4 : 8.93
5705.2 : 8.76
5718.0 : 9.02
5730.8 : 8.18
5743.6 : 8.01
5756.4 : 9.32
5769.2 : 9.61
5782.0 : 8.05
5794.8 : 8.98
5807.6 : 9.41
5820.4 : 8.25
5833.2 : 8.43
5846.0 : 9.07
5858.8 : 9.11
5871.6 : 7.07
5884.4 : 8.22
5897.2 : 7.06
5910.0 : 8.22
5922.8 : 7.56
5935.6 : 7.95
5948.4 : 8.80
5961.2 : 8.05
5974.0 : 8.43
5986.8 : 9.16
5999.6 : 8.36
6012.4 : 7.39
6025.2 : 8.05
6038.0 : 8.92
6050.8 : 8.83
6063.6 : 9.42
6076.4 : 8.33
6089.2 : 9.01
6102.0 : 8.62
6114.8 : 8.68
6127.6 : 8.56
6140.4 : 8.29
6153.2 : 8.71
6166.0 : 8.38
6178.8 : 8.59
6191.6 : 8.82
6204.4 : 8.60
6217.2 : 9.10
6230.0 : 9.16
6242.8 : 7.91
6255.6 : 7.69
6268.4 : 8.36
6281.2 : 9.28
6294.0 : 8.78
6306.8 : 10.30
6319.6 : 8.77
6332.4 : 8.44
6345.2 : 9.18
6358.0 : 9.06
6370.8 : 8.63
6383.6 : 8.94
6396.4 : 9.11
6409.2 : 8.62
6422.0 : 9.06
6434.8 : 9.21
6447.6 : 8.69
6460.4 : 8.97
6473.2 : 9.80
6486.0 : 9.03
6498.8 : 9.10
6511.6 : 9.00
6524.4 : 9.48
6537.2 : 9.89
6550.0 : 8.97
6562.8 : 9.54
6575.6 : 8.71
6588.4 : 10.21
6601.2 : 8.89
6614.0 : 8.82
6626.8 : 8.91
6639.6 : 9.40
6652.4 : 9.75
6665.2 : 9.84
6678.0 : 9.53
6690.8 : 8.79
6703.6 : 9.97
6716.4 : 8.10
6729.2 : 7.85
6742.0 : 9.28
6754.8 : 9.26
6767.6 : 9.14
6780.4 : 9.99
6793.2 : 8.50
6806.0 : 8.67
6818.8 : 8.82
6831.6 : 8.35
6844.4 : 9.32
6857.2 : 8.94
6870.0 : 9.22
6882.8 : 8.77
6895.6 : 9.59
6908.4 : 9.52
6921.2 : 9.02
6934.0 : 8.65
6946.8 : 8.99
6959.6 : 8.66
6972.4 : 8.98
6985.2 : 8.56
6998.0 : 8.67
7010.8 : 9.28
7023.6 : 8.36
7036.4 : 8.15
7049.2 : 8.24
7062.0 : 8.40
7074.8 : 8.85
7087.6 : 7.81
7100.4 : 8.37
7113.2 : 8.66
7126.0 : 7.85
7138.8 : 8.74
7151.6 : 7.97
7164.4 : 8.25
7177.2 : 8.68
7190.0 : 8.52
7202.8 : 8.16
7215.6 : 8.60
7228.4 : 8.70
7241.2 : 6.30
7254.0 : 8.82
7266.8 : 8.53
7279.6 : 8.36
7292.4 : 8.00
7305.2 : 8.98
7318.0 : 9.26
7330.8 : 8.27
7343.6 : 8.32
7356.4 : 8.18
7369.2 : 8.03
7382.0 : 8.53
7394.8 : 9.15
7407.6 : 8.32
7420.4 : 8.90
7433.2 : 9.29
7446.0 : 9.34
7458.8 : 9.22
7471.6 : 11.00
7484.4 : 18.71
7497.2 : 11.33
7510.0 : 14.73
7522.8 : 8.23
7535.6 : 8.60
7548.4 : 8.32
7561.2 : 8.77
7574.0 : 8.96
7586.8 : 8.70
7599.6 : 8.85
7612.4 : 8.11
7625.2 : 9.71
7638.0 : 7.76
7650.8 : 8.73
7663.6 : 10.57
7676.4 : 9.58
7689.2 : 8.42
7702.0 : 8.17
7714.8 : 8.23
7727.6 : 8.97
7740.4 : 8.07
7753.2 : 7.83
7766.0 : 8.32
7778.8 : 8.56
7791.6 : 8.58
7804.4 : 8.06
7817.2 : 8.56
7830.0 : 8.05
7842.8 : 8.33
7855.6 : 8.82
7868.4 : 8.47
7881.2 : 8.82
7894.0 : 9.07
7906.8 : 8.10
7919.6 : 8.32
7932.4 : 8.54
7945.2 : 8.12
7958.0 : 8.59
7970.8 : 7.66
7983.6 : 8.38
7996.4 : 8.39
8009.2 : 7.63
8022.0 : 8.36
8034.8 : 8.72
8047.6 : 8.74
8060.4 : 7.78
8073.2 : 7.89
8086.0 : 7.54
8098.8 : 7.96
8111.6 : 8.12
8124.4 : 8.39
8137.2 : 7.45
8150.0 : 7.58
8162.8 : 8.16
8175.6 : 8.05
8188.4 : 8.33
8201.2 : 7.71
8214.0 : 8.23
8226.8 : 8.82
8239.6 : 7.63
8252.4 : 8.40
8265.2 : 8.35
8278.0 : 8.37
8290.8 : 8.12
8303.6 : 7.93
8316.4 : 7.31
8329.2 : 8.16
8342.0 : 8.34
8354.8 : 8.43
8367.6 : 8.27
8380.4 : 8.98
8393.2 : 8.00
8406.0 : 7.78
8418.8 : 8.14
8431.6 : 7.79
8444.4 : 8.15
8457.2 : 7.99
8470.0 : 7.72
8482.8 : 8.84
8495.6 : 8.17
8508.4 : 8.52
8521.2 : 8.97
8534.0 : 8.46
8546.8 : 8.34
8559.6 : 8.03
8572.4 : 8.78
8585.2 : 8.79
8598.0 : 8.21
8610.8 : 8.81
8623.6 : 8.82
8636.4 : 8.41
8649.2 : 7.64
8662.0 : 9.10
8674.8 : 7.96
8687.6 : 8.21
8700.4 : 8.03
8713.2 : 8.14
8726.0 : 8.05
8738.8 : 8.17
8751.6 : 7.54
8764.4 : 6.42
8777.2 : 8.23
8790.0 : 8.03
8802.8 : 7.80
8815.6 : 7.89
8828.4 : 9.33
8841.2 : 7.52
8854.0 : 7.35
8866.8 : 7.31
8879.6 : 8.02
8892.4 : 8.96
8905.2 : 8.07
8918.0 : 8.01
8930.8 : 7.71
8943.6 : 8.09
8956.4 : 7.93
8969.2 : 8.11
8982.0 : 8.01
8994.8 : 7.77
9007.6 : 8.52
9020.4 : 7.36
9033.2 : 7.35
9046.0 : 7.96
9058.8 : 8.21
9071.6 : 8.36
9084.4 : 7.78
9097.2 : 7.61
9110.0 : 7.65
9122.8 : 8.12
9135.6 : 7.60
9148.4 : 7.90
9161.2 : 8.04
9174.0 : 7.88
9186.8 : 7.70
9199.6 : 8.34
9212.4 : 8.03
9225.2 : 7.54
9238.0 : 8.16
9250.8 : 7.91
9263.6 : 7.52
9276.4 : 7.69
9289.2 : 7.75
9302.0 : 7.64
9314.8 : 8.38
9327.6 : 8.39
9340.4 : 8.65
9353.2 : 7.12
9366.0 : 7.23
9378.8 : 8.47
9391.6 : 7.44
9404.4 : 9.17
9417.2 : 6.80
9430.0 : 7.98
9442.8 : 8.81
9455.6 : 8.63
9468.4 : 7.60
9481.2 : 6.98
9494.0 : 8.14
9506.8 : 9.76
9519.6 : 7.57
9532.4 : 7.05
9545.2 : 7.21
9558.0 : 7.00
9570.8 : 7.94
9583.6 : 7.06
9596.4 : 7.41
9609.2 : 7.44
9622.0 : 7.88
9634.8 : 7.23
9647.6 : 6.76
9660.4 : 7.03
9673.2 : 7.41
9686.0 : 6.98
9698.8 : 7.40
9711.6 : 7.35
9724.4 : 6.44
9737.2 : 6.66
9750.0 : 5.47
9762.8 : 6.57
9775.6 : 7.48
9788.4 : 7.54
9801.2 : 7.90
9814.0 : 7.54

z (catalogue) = 0.141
